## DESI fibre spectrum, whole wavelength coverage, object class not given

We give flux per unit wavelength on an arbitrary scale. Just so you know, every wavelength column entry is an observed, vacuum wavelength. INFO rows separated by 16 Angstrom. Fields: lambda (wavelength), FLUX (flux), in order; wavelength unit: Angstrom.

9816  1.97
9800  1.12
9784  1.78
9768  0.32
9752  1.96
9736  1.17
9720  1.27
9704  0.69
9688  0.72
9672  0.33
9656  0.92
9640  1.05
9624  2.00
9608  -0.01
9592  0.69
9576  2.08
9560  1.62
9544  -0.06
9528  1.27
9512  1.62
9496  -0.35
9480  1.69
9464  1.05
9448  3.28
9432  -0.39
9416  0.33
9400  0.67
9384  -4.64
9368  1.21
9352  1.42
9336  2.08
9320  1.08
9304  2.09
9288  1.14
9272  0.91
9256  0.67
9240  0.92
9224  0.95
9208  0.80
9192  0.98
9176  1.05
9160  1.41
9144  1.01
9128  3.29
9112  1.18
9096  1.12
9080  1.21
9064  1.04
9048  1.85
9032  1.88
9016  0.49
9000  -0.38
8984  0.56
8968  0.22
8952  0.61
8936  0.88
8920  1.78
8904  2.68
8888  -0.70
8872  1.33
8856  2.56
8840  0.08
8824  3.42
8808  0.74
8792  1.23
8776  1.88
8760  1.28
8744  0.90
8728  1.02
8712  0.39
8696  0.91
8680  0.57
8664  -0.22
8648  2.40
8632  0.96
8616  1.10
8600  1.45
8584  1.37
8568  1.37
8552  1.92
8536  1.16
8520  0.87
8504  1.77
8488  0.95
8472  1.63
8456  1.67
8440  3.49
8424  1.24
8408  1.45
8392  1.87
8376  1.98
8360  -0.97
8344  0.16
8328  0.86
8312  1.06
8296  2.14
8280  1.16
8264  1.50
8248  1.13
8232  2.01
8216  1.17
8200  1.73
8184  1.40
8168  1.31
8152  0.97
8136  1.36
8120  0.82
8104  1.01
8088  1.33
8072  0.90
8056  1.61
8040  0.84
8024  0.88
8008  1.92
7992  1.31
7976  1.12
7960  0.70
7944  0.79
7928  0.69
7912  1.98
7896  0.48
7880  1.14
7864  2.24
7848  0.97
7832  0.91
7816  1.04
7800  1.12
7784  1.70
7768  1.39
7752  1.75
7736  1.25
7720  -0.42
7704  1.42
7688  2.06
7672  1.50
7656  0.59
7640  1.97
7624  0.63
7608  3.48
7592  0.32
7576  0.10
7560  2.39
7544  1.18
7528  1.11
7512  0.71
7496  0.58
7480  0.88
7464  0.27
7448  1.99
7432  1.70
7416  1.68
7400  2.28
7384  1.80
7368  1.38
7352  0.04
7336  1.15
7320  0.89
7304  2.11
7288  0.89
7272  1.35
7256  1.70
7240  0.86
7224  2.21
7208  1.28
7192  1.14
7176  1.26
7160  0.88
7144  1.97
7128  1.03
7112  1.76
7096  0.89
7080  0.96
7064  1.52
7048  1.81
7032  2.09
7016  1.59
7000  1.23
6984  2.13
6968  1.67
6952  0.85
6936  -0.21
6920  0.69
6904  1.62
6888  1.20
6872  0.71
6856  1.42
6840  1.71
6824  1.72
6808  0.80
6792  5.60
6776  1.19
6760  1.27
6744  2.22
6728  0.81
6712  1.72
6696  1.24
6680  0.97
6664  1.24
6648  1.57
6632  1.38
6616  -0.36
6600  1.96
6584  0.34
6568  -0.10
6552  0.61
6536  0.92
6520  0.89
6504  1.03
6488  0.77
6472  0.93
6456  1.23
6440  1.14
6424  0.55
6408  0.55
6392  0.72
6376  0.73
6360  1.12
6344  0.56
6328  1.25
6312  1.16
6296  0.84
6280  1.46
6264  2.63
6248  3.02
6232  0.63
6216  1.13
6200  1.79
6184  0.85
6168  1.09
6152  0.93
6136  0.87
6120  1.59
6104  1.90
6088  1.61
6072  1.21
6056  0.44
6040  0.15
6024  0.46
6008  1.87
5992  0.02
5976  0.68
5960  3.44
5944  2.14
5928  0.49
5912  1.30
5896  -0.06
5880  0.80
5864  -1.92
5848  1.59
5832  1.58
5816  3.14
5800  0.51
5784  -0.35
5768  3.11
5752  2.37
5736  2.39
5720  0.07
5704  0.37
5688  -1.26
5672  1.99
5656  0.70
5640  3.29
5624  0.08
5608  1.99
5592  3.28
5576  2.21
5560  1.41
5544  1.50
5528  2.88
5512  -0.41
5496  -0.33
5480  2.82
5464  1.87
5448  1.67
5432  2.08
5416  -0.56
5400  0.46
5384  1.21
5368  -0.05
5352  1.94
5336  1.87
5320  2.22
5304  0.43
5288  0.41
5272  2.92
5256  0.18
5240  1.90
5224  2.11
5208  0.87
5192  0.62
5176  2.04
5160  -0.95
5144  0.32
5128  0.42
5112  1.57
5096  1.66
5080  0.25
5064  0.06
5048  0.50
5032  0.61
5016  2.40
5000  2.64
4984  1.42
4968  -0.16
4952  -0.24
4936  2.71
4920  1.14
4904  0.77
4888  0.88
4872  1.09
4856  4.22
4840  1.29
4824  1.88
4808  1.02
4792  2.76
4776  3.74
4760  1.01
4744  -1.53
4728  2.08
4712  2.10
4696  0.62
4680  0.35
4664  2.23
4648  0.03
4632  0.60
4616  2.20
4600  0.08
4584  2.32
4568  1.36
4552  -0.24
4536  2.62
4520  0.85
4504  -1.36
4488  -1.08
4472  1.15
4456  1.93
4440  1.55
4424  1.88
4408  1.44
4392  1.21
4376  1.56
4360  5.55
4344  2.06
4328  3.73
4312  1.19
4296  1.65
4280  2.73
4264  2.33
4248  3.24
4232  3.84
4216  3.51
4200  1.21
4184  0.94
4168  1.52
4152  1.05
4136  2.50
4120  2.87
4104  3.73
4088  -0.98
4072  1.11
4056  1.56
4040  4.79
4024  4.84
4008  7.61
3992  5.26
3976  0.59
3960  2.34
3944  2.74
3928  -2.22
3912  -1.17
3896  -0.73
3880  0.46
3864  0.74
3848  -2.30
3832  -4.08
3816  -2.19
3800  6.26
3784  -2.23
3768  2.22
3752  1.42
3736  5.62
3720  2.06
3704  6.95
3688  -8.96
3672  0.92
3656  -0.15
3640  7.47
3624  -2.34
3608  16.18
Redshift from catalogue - 0.822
